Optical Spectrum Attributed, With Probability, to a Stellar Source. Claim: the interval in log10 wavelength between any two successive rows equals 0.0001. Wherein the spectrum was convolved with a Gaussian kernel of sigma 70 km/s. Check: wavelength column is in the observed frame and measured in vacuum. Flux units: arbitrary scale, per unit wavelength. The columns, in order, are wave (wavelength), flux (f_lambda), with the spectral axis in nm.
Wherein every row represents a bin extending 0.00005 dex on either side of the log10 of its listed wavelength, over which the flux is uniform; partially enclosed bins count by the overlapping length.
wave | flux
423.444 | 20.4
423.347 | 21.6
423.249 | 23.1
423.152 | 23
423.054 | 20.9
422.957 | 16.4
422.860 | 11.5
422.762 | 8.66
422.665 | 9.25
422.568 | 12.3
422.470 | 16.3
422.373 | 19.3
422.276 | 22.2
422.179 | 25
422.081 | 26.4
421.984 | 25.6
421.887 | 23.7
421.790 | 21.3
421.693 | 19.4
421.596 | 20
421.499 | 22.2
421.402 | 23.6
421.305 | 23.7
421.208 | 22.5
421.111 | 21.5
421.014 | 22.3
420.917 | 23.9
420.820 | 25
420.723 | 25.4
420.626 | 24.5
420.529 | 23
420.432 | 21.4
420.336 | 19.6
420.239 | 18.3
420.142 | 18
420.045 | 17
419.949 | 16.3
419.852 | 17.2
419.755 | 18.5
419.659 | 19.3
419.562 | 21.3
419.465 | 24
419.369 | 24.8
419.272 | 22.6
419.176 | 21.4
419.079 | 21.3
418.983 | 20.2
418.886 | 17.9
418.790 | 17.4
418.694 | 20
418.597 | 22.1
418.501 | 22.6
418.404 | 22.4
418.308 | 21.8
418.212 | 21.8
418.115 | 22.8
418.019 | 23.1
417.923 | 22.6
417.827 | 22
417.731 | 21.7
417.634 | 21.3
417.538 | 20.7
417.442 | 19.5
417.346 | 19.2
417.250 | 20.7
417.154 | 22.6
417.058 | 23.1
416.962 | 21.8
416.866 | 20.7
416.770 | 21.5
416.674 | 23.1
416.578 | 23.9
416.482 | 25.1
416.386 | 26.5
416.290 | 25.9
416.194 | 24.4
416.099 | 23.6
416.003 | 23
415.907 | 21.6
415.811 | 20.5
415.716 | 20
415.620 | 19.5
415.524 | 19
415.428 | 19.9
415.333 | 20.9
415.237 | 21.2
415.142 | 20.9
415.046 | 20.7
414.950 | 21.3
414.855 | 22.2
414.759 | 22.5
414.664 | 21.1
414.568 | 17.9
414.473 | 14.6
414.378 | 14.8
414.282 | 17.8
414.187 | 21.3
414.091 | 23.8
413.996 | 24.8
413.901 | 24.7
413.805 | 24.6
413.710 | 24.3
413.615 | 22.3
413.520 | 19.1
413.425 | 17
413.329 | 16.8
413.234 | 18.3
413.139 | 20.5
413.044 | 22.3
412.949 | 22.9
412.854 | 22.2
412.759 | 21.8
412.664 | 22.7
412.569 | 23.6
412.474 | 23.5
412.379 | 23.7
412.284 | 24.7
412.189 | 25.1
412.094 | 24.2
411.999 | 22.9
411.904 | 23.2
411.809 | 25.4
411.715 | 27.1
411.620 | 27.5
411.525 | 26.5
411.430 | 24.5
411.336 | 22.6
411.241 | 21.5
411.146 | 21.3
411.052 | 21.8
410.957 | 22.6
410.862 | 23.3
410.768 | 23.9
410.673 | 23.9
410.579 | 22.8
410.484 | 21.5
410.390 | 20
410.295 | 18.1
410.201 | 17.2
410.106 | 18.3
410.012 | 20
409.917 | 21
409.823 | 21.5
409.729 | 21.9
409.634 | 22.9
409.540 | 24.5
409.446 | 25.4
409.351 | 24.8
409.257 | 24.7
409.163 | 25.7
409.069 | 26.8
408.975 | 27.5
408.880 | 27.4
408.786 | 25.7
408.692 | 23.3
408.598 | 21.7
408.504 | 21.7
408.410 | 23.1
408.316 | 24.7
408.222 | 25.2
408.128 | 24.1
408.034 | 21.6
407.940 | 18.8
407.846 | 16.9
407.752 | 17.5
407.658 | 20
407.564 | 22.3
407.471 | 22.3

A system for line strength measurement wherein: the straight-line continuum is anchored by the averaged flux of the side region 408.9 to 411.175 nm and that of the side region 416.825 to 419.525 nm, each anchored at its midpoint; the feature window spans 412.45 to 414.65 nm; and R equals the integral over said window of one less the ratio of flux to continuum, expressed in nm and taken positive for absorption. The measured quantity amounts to 0.12 nm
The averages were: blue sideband 22.6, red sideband 21.5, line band 20.9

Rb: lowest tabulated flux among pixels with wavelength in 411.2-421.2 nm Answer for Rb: 14.6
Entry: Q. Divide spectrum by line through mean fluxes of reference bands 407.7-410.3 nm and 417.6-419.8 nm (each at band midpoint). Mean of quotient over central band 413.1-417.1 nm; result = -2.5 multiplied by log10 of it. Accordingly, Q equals 0.03 mag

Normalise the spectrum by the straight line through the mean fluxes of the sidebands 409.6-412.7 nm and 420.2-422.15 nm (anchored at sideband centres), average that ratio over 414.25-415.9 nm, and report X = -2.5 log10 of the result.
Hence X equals 0.15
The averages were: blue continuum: 22.7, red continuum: 22.7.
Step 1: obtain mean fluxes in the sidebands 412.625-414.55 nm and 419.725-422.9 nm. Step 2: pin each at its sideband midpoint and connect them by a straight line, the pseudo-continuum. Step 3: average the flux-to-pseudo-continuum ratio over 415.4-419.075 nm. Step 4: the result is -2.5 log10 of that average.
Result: -0.063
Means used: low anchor 20.8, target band 21.7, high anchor 20.2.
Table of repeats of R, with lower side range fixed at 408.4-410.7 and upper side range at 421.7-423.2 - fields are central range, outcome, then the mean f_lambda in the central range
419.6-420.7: 0.00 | 19.5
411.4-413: -0.16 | 24.2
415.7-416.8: -0.14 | 23.4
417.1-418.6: -0.11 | 21.7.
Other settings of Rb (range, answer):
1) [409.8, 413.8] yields 16.8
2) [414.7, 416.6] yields 19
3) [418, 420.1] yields 16.3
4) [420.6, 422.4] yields 19.3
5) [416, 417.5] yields 19.2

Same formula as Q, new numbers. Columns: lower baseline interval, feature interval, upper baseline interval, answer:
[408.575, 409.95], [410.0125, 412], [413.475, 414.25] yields 0.059 mag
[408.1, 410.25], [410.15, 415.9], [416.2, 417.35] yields 0.070 mag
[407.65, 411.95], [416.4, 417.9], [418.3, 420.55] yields -0.051 mag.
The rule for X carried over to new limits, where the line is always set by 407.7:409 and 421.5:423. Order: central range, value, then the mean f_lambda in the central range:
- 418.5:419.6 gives -0.091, 21.3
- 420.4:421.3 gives -0.221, 23.3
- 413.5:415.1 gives -0.006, 21.1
